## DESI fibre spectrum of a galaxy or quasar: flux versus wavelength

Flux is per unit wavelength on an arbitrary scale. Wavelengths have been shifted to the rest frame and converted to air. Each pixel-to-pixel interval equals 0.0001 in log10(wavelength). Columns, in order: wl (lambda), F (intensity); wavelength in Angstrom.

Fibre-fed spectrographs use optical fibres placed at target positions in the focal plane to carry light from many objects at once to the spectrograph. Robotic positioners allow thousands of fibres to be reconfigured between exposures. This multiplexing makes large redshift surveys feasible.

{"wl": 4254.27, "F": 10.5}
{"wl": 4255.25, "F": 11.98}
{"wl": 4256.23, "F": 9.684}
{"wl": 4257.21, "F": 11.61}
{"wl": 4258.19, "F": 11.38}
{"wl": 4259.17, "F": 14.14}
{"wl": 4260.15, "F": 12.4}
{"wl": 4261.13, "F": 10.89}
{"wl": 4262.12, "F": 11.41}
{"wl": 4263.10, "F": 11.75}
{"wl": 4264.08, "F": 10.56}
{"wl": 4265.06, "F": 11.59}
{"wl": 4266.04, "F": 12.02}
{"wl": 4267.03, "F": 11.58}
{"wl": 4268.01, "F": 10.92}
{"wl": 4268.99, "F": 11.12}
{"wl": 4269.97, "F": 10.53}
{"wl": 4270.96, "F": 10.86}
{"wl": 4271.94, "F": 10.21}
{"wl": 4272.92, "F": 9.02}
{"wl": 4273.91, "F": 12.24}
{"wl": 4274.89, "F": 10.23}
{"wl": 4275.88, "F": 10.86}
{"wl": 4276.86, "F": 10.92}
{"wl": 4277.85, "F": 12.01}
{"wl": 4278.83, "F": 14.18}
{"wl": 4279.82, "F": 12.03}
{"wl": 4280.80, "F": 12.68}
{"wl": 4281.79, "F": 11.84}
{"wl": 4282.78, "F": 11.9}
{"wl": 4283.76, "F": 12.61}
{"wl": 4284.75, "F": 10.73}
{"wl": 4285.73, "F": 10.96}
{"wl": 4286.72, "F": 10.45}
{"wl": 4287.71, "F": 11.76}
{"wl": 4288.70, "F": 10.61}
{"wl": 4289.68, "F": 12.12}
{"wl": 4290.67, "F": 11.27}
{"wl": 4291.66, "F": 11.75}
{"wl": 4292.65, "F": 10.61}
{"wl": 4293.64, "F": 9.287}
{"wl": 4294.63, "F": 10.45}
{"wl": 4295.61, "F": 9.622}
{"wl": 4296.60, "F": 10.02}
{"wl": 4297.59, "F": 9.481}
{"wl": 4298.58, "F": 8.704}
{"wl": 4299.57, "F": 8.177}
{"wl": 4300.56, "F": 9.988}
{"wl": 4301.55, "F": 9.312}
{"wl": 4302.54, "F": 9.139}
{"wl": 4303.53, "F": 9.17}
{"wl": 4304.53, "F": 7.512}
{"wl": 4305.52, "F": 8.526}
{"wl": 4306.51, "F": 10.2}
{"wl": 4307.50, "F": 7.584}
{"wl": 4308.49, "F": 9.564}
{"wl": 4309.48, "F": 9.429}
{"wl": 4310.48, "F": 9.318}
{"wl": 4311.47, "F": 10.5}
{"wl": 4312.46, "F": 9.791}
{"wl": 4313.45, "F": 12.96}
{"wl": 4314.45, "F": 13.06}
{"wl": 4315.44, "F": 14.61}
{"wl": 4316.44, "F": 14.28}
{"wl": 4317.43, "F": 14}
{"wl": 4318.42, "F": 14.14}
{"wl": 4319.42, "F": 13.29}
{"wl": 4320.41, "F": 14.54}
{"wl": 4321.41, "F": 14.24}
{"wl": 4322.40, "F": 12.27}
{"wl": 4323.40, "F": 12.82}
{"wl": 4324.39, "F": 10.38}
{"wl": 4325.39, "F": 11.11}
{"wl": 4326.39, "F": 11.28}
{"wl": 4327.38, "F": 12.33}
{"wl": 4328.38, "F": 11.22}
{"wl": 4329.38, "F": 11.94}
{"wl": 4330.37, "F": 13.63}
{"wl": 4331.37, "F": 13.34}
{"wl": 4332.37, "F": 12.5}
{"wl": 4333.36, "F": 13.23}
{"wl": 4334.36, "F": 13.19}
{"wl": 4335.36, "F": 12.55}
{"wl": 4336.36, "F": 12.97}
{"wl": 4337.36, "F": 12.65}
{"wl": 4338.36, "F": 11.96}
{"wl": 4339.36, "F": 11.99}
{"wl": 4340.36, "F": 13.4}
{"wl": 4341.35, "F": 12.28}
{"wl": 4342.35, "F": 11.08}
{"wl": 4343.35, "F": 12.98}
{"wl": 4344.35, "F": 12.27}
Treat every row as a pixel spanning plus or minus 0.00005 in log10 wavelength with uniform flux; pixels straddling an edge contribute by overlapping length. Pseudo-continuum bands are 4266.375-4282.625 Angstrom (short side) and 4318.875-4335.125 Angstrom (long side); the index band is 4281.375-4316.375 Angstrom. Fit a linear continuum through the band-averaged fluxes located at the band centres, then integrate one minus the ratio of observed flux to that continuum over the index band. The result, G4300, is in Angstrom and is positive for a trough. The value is 4.38 Angstrom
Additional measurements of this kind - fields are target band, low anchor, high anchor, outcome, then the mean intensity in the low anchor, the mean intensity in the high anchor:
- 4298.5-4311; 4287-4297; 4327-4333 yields 2.6 Angstrom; 10.8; 12.5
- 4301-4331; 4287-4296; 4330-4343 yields 1.1 Angstrom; 10.8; 12.7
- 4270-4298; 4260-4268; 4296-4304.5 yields -2.6 Angstrom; 11.4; 9.15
